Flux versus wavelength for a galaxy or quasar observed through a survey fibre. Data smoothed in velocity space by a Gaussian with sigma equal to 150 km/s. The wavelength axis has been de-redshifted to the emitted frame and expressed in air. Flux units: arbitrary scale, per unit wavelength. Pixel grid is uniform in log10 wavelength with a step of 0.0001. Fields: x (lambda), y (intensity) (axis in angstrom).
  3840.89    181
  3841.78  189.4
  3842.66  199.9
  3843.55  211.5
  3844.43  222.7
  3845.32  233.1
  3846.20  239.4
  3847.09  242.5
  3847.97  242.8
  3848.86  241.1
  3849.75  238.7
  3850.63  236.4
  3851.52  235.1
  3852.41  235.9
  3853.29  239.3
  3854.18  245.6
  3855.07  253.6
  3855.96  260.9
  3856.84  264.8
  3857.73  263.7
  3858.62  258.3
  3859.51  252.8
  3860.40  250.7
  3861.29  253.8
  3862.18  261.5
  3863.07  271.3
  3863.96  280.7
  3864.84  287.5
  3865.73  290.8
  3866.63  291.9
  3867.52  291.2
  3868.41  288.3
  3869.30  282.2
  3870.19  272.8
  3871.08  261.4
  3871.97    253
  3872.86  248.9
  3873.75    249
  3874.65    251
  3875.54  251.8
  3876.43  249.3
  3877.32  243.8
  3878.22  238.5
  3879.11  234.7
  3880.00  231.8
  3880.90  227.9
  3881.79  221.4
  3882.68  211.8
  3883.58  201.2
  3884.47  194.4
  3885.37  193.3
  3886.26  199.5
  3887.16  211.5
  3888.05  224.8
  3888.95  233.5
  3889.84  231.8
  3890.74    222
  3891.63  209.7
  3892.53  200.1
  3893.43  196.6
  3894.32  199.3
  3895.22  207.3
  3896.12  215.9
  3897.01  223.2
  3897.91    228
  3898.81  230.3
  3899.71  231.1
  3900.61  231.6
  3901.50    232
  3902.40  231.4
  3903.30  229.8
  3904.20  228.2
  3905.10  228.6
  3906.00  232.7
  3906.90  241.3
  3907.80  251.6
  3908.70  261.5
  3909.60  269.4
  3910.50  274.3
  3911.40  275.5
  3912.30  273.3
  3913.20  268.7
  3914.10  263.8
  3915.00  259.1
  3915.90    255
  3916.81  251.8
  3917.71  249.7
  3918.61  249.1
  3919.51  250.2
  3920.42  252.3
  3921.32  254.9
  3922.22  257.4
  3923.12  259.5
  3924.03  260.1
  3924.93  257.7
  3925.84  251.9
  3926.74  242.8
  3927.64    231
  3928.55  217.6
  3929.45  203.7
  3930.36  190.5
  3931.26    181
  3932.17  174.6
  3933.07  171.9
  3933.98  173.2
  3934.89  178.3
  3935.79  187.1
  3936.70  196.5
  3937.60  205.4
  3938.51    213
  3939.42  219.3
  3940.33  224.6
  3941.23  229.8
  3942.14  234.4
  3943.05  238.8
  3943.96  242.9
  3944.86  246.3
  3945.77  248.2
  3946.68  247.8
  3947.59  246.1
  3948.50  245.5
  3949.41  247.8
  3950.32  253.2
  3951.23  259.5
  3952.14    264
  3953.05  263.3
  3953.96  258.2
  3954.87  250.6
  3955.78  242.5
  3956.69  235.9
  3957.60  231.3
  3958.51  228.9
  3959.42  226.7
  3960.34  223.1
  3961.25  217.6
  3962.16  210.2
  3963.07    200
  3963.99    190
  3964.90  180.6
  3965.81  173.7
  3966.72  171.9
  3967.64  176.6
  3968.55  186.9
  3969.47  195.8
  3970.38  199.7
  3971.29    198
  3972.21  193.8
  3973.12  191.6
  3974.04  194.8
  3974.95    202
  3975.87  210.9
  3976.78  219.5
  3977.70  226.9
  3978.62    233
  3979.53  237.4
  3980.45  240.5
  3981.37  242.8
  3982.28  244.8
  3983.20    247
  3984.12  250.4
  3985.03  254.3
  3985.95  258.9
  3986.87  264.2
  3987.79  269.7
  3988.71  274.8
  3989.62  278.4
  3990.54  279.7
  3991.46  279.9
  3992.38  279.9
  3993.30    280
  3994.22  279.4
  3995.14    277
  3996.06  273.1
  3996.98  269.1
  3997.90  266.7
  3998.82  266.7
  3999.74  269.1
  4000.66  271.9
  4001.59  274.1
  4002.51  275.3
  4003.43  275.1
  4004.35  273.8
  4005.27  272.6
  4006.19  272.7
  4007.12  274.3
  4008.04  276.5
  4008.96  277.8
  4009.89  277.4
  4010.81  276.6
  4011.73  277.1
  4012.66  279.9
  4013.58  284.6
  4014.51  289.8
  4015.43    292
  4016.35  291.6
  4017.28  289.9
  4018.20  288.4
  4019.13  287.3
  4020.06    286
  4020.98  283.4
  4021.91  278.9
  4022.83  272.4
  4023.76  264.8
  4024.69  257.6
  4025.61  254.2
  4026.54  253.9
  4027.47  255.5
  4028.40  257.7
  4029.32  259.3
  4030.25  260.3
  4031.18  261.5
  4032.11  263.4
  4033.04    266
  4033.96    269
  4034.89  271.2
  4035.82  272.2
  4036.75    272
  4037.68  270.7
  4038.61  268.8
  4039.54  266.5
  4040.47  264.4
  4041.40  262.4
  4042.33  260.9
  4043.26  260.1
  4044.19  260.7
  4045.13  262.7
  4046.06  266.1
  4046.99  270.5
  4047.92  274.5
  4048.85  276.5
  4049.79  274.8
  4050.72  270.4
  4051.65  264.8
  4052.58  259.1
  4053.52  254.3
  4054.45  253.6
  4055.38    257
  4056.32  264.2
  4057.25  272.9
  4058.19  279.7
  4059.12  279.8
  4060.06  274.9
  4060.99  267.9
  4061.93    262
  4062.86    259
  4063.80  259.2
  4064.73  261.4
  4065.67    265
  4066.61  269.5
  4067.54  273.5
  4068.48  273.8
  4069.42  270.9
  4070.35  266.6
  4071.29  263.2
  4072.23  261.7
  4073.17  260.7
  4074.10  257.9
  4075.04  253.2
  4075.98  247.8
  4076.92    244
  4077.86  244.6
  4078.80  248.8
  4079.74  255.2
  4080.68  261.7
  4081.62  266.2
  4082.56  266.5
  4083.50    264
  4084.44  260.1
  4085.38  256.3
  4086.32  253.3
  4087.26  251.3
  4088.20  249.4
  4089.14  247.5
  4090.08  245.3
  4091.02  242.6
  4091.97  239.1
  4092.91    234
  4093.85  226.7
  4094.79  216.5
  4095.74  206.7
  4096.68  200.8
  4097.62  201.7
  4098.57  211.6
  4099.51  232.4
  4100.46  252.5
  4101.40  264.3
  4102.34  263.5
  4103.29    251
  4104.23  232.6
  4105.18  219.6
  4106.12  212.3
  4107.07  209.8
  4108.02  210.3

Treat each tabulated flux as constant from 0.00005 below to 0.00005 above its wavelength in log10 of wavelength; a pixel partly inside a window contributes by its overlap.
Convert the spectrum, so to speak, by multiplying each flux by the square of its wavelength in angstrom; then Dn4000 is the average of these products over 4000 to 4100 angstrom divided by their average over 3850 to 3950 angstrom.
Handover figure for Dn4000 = 1.2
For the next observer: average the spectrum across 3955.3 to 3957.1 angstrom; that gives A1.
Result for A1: 240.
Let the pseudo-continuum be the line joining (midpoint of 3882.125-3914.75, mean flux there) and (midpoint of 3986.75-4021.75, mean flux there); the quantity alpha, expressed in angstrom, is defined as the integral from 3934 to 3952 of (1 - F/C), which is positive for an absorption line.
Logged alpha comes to 1.5 angstrom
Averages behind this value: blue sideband 230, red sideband 278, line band 229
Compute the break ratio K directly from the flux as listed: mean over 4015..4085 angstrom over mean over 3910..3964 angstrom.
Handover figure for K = 1.13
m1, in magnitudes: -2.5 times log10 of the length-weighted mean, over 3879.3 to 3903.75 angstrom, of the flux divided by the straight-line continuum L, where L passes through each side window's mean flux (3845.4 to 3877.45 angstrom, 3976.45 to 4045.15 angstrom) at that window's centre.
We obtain 0.19 mag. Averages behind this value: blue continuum 258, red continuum 268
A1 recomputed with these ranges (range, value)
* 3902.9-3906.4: 230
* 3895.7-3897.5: 220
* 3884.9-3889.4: 213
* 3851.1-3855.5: 242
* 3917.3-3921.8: 251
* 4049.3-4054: 265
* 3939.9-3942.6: 230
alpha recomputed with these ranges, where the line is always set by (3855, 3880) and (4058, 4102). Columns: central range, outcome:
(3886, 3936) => 5.62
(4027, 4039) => -0.51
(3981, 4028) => -3.08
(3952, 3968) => 2.44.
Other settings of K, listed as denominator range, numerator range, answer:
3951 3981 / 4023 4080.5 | 1.22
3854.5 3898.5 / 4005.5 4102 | 1.08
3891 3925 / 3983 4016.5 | 1.13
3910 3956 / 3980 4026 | 1.15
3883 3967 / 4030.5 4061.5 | 1.17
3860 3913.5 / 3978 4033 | 1.12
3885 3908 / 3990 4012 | 1.24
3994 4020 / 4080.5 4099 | 0.86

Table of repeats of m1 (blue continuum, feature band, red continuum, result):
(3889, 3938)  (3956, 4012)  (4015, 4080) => 0.03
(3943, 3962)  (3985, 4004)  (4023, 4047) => -0.08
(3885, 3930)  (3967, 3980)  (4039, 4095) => 0.20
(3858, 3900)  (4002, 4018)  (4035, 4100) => -0.12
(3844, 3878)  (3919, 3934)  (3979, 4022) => 0.16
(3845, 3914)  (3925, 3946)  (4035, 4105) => 0.16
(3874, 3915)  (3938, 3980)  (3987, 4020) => 0.16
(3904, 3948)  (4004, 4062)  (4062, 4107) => -0.11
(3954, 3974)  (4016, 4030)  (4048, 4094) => -0.15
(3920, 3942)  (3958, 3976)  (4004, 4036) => 0.21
